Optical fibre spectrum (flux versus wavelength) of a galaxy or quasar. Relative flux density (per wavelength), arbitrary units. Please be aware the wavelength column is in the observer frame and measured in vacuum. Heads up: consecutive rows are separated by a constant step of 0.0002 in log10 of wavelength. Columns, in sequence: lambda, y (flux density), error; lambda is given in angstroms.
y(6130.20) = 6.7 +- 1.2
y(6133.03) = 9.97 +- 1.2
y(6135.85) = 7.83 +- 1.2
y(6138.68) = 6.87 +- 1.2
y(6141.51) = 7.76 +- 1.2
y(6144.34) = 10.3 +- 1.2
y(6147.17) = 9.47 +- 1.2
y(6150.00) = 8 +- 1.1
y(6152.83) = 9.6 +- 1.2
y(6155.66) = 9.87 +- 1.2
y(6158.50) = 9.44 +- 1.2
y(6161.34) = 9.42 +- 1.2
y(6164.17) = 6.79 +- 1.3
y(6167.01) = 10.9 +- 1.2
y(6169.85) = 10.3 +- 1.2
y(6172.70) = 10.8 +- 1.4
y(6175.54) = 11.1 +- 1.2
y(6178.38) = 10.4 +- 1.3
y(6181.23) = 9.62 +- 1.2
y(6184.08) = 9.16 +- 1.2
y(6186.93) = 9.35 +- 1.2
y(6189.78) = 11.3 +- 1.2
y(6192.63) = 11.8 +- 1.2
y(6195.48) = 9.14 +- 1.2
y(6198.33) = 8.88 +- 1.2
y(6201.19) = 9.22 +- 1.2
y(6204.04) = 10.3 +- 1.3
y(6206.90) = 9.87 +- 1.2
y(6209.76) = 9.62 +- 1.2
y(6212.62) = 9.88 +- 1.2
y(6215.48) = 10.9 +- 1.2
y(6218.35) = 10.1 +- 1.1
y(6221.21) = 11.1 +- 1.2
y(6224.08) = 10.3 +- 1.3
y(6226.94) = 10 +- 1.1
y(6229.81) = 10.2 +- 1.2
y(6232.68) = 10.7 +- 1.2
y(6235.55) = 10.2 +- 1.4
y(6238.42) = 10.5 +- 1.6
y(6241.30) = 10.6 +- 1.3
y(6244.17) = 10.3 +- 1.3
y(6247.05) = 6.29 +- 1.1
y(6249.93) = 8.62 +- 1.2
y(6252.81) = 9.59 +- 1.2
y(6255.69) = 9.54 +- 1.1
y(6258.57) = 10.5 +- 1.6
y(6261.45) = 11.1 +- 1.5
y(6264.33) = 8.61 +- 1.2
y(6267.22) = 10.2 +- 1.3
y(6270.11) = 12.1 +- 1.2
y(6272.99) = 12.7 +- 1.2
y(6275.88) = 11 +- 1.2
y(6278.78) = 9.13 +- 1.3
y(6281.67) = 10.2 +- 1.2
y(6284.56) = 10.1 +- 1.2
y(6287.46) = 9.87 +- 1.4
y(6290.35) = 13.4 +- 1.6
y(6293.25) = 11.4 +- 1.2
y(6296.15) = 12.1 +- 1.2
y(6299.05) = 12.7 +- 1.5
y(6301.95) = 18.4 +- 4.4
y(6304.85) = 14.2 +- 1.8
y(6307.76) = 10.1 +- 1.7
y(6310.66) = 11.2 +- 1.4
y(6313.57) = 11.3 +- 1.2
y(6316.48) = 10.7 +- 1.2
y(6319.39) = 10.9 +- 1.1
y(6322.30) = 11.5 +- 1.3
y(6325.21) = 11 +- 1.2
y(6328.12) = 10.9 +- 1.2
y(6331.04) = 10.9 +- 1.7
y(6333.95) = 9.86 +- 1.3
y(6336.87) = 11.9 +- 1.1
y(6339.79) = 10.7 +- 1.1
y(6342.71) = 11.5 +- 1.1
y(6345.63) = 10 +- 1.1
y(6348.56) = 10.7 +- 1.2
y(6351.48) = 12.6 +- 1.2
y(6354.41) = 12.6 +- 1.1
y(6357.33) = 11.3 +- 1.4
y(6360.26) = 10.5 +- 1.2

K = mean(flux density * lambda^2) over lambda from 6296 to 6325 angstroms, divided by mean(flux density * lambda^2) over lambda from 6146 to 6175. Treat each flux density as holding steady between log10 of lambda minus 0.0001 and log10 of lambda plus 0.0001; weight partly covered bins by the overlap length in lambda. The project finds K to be 1.4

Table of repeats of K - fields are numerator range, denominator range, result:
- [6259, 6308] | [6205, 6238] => 1.16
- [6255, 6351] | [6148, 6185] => 1.22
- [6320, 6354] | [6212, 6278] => 1.12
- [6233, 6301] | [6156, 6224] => 1.08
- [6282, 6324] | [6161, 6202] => 1.25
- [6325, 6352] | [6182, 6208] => 1.16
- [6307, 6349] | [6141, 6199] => 1.18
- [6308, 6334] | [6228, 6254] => 1.16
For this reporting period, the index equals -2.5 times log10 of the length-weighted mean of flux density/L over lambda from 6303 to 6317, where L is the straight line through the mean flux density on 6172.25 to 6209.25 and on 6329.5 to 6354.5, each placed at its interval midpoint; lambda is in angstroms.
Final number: -0.08 mag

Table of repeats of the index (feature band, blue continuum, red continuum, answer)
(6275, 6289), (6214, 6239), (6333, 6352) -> 0.07 mag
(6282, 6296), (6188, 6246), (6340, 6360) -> -0.04 mag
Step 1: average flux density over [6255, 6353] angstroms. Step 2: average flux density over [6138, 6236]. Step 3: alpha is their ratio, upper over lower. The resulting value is 1.15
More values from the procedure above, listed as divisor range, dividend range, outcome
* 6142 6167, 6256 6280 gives 1.16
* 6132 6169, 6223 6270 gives 1.10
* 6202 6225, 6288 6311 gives 1.26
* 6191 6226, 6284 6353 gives 1.15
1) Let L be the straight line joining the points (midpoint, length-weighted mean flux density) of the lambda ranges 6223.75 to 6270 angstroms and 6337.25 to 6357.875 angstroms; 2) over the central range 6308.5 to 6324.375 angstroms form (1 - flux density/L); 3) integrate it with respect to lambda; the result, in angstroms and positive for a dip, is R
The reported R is -0.2 angstroms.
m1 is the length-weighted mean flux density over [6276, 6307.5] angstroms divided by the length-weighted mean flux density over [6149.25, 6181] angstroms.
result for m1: 1.24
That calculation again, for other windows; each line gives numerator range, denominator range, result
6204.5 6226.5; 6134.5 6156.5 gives 1.18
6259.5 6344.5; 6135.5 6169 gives 1.27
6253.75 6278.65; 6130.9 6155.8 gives 1.21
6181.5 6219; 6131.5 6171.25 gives 1.10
